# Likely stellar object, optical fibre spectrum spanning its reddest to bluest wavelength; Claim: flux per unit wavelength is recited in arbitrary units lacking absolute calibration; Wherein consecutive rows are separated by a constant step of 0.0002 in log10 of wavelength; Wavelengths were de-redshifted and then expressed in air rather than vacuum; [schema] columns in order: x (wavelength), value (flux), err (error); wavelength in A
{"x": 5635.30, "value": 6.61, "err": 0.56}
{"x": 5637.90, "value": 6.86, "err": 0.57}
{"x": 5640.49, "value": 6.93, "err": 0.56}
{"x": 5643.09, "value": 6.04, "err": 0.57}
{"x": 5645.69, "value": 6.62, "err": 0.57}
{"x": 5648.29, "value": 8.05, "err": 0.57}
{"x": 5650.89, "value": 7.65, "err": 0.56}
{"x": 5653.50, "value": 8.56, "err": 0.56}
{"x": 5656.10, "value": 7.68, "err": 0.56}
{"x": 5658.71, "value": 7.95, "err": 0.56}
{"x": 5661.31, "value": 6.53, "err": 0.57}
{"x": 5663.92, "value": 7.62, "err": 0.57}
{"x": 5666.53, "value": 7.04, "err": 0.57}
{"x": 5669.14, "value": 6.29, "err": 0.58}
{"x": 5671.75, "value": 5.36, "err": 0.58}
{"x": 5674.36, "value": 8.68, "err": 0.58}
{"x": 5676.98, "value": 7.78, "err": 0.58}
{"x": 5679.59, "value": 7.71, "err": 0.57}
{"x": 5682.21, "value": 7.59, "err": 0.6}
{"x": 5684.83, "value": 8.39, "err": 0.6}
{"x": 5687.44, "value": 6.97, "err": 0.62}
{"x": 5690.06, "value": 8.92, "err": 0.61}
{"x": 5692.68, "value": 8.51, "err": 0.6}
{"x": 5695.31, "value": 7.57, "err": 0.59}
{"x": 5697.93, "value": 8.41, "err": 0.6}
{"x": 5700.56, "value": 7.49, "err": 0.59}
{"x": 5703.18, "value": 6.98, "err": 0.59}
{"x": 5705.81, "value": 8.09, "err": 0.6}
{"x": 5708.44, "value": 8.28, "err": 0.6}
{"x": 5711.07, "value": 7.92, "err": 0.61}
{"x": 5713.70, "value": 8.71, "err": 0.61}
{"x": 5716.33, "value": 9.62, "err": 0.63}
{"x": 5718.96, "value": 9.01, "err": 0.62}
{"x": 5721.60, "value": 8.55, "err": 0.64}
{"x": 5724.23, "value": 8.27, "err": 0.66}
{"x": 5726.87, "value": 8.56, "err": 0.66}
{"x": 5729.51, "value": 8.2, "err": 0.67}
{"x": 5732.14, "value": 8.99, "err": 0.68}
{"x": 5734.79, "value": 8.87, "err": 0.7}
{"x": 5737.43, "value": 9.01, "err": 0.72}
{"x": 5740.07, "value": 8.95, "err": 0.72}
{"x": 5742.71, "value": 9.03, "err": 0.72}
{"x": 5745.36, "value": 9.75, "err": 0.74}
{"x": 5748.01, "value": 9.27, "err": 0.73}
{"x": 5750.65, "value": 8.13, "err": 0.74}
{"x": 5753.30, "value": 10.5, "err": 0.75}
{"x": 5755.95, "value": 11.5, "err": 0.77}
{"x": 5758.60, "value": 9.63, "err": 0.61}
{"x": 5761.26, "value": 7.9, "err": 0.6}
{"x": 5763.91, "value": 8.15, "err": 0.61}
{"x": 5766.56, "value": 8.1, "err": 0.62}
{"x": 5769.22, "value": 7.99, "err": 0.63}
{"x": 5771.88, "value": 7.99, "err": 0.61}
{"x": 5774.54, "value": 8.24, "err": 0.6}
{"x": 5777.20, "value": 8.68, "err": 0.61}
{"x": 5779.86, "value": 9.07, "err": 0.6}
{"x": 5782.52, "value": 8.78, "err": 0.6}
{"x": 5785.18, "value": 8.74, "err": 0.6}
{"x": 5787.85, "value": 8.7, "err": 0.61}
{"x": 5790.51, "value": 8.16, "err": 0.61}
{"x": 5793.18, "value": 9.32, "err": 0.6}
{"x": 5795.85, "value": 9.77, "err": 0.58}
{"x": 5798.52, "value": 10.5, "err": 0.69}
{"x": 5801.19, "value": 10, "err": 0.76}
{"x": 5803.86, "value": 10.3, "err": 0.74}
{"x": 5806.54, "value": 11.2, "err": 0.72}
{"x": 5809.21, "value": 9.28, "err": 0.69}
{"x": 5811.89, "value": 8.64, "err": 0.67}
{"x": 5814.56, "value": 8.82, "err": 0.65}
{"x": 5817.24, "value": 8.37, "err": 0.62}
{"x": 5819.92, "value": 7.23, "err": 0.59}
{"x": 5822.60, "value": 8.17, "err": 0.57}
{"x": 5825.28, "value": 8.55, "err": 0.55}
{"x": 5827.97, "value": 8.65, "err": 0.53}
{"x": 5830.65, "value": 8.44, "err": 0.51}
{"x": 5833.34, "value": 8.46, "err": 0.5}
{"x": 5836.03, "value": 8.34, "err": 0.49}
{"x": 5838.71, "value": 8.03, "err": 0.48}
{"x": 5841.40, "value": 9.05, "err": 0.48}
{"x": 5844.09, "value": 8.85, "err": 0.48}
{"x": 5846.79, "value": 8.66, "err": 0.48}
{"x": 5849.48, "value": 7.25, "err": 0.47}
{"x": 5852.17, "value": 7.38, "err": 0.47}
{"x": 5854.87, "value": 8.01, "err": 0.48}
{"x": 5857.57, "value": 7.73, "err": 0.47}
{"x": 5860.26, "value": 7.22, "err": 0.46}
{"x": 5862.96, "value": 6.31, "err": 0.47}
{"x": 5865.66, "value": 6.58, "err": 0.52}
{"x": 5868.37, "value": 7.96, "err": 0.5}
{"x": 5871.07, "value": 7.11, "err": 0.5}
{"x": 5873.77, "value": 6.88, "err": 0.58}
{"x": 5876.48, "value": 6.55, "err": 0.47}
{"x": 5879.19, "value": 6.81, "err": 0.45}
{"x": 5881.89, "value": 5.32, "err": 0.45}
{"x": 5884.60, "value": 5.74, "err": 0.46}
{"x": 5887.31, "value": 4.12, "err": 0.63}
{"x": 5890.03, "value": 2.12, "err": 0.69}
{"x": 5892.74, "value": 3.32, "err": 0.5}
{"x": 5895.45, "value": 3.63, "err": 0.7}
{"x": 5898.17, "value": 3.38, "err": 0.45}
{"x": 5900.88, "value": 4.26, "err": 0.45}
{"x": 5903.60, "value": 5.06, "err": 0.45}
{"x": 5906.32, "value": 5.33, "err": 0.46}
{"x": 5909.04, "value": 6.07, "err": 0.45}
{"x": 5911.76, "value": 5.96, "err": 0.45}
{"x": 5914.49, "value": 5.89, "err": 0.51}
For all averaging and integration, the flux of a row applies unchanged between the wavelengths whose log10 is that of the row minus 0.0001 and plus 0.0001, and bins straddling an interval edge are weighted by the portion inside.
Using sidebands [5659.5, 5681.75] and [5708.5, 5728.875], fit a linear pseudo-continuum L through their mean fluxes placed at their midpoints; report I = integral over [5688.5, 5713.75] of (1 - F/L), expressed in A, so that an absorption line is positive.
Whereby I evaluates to 0.11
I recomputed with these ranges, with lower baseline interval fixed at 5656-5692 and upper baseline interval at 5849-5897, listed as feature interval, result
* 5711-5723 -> -2.8 A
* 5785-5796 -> -3.7 A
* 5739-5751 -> -3.6 A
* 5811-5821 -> -2.8 A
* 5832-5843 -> -3.7 A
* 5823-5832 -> -3.0 A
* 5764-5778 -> -2.8 A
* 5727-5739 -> -2.9 A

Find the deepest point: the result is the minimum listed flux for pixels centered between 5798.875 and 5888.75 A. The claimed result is 4.12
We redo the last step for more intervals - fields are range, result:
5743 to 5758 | 8.13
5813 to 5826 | 7.23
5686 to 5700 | 6.97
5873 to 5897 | 2.12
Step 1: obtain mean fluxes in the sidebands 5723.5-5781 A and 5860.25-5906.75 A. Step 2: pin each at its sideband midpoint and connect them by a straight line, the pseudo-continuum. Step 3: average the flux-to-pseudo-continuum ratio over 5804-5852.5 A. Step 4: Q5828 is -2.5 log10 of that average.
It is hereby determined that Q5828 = -0.247 mag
